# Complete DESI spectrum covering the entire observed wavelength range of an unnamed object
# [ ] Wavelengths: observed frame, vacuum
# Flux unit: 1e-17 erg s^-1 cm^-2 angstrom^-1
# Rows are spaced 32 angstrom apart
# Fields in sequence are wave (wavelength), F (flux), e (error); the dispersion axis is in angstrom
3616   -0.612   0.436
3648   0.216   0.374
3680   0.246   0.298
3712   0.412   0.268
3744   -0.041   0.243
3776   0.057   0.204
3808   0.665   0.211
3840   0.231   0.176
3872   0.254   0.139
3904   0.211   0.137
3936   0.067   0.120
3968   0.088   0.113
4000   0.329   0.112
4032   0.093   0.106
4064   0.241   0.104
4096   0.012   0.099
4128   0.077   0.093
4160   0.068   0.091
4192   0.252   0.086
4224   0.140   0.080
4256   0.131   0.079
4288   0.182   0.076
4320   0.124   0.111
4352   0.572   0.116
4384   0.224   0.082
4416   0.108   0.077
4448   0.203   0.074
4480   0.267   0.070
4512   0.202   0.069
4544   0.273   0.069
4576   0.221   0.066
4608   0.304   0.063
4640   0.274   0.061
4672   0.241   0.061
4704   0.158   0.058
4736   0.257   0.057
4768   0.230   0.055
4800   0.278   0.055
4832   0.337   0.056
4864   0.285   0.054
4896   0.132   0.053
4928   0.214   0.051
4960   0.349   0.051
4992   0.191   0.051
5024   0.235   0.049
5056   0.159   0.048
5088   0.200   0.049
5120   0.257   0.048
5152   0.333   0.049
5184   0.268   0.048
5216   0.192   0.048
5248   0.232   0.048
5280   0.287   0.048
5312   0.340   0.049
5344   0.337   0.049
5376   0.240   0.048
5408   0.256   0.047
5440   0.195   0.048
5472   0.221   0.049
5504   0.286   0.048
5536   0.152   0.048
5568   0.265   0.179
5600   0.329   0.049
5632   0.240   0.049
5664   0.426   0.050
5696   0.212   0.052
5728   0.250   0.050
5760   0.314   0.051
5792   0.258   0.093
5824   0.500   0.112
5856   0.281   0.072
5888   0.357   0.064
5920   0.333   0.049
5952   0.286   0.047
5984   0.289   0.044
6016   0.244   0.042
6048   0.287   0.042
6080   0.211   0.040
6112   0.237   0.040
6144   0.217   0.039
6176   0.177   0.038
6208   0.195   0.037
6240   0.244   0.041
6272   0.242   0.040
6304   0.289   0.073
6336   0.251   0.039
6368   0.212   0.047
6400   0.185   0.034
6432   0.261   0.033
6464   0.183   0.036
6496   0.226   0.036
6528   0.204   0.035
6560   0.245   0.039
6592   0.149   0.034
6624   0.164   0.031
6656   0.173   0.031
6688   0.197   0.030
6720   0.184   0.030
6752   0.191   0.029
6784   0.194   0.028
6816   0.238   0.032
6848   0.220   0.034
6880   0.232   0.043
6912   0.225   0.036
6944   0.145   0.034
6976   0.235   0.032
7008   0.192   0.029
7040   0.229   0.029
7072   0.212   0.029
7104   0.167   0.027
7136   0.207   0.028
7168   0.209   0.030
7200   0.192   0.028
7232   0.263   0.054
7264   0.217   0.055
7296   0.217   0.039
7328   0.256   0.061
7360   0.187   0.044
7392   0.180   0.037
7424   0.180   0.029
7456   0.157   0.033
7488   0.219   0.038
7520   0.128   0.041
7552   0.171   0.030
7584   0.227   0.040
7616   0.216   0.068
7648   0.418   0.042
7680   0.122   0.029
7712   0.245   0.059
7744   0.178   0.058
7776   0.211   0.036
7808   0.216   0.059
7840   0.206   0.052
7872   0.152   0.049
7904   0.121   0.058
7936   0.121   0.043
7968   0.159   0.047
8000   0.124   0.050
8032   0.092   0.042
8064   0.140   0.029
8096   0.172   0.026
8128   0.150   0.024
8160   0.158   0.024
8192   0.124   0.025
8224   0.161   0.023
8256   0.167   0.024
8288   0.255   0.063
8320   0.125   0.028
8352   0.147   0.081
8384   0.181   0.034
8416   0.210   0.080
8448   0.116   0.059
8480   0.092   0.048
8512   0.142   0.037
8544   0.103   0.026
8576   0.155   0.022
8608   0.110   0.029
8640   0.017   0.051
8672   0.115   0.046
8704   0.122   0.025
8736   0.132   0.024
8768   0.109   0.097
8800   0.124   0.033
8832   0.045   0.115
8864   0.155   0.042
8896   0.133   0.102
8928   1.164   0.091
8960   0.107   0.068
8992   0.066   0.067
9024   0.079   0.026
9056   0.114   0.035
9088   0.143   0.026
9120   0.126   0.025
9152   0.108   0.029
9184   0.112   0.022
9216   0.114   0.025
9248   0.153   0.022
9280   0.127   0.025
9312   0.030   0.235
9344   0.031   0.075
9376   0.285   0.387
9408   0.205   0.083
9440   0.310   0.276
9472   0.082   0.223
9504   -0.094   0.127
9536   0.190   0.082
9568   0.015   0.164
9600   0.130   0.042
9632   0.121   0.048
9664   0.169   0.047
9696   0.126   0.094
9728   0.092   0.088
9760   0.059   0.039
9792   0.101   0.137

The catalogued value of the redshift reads 0.164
